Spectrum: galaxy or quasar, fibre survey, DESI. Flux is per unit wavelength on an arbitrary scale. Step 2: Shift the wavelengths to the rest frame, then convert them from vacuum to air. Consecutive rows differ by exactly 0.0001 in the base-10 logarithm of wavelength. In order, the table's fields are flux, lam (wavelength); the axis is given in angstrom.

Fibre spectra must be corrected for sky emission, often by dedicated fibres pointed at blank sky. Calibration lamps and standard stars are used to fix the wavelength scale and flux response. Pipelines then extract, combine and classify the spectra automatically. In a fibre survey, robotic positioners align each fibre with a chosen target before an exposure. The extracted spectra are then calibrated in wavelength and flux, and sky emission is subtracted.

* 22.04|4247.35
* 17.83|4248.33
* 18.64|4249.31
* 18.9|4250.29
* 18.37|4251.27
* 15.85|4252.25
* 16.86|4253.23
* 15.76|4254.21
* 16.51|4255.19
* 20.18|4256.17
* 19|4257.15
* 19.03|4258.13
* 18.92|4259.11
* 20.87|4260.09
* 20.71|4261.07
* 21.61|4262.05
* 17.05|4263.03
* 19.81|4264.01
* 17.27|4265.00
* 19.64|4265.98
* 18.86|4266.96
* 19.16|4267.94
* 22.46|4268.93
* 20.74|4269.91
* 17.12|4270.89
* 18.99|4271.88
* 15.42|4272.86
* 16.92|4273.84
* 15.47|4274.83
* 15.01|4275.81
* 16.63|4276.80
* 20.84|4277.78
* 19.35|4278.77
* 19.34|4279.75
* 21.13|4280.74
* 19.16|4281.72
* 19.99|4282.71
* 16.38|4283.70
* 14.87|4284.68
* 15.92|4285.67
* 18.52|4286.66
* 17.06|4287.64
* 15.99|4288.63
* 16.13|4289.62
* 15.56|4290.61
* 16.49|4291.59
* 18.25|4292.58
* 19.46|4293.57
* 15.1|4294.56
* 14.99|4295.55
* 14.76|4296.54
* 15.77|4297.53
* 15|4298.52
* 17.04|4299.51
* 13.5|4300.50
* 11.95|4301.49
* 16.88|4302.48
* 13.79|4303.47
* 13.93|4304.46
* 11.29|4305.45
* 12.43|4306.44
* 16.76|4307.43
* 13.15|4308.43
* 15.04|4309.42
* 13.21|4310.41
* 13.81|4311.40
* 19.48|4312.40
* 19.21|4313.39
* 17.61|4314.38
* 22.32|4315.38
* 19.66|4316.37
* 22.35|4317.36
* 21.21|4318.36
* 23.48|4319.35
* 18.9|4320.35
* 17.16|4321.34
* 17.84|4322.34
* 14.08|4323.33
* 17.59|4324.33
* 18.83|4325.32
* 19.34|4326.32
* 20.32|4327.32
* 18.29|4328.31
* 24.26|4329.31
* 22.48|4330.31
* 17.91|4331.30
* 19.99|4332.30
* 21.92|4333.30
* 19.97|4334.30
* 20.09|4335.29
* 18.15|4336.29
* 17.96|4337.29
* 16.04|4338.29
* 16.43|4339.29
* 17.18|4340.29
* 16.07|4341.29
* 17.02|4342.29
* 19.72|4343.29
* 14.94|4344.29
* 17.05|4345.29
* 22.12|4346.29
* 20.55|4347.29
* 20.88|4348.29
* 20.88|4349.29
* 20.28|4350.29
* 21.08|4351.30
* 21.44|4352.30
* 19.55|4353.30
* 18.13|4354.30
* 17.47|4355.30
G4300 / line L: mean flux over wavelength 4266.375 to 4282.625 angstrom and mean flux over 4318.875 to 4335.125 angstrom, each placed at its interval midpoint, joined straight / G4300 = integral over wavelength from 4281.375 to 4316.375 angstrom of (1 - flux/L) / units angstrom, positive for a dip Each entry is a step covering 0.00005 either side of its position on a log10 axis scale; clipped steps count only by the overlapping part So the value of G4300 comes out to 5.4 angstrom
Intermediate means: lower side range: 18.6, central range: 16.1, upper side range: 19.5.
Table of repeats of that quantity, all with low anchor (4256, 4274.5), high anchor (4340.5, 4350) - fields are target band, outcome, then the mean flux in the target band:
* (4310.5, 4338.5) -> -0.5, 19.2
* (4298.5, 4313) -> 3.4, 14.5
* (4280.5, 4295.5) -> 1.4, 17.2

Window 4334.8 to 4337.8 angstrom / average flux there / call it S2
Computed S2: 18.7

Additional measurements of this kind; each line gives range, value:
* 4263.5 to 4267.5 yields 18.9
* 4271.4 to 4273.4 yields 17.3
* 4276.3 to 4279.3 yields 18.9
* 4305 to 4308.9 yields 13.4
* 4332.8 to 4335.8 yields 20.7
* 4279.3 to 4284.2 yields 19.2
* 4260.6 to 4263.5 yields 19.8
